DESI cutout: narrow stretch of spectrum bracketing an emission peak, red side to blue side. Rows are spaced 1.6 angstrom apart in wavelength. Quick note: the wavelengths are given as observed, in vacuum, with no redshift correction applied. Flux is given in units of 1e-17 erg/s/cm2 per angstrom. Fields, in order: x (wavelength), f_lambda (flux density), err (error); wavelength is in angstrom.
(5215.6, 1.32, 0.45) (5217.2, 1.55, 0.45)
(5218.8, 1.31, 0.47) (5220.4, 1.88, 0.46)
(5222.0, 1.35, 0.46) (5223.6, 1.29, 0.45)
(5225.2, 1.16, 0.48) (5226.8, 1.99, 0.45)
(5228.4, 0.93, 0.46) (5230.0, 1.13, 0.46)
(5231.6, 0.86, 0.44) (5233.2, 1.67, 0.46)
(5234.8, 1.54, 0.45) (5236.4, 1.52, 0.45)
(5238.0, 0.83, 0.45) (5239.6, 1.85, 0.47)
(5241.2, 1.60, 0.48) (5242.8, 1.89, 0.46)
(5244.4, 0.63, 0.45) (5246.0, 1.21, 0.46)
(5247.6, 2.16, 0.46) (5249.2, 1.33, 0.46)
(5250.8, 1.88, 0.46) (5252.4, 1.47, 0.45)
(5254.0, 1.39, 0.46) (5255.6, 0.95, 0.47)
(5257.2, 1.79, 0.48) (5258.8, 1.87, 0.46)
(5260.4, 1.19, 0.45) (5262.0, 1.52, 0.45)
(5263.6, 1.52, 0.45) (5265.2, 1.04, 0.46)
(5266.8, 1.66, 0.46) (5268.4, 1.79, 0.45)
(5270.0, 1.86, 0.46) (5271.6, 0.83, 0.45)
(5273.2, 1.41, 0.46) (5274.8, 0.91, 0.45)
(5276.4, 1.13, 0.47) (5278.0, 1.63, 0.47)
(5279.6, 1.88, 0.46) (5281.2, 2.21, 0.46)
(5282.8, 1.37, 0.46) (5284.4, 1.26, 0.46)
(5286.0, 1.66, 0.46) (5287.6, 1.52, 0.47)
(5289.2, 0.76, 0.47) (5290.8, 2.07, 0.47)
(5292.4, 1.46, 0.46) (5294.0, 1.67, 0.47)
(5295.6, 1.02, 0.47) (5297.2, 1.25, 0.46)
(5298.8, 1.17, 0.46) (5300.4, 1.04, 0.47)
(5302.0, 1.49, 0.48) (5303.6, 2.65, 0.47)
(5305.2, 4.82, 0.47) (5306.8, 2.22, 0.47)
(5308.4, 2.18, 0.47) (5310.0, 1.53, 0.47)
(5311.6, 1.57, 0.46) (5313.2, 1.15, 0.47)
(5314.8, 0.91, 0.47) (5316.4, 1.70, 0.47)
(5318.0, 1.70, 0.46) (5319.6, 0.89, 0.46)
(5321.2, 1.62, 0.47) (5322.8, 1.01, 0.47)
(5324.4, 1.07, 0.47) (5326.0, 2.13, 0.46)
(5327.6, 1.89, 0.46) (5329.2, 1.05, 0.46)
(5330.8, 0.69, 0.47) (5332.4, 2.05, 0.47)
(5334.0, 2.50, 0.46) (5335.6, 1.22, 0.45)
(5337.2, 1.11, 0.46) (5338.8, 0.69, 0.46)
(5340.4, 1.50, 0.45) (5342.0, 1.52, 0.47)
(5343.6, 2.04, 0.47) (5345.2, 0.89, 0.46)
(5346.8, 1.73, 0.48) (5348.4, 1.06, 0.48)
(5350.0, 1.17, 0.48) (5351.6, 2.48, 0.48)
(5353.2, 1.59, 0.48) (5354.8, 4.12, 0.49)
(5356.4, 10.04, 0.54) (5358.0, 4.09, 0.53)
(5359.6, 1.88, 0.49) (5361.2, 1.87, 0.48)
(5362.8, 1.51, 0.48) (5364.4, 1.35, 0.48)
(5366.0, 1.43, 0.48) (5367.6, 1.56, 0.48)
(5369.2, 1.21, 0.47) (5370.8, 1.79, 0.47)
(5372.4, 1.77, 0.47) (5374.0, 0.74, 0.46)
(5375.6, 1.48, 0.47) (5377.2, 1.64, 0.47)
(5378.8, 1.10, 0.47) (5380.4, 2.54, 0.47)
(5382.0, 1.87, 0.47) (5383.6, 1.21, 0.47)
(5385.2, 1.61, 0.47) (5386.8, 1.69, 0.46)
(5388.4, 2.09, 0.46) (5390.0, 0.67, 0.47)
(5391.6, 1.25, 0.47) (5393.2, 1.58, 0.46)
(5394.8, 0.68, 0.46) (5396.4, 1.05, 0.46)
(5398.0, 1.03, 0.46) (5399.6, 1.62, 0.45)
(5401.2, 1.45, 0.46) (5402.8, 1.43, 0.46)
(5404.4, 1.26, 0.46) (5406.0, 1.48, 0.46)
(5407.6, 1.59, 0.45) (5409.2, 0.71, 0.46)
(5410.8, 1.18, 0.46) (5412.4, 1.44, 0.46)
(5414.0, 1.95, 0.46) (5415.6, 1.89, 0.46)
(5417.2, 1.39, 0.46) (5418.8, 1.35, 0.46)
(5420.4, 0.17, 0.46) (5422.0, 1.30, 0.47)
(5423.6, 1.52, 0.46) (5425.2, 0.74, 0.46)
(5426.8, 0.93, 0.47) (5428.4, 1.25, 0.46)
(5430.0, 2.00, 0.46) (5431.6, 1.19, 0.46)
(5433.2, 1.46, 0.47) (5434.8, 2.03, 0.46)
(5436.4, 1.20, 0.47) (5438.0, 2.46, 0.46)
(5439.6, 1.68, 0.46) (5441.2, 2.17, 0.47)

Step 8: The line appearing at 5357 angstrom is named [O III]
